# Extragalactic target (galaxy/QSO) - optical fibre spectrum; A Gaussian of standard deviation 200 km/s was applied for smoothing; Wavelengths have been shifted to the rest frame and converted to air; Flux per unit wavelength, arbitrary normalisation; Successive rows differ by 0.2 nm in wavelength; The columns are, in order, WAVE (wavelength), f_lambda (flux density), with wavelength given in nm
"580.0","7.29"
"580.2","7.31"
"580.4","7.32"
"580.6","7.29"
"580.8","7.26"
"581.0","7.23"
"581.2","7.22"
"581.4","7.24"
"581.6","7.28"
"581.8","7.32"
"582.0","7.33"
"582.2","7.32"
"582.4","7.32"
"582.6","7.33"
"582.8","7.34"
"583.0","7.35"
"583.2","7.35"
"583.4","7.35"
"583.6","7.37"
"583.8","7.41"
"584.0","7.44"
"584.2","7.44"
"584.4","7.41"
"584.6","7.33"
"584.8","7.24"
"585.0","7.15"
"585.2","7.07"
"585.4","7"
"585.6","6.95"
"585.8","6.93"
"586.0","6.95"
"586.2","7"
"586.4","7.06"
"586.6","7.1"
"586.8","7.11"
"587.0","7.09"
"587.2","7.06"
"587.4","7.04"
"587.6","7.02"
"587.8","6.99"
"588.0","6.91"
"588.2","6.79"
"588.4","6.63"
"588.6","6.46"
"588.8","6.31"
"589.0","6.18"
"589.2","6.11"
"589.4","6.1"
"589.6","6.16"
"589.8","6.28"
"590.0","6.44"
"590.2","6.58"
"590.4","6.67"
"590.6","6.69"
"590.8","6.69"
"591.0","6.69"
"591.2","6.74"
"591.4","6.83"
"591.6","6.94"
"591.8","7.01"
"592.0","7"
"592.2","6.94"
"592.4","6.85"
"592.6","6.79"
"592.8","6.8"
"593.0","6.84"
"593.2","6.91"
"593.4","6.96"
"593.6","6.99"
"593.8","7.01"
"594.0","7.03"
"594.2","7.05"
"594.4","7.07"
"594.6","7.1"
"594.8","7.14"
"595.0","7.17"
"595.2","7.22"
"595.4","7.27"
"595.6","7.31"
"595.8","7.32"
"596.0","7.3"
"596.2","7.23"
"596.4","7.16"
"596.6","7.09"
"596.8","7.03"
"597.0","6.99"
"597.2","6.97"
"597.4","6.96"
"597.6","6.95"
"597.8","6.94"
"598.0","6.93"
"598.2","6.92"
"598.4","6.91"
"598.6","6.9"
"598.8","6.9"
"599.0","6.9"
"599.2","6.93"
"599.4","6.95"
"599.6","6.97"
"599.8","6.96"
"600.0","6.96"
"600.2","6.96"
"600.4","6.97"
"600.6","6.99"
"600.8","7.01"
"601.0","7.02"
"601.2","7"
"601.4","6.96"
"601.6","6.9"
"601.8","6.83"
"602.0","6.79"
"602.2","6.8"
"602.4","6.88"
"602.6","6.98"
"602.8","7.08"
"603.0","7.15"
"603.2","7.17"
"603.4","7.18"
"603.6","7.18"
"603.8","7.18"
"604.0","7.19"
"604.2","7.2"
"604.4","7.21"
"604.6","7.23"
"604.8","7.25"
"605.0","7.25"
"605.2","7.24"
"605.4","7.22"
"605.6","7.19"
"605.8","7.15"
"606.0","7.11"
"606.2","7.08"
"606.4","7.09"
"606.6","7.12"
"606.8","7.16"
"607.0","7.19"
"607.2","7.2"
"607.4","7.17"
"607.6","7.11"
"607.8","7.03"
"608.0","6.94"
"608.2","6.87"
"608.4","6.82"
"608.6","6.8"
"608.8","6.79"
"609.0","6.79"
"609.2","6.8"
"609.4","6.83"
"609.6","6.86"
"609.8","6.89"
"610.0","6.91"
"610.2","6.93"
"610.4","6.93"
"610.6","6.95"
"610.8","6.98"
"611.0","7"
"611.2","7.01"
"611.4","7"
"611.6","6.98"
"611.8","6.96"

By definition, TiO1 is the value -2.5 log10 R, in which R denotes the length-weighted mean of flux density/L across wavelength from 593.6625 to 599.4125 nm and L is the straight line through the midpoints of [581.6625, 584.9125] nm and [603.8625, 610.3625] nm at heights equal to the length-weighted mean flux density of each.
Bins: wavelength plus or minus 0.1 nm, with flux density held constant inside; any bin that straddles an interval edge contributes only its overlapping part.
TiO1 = 0.02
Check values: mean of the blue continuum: 7.35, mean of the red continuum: 7.05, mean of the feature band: 7.06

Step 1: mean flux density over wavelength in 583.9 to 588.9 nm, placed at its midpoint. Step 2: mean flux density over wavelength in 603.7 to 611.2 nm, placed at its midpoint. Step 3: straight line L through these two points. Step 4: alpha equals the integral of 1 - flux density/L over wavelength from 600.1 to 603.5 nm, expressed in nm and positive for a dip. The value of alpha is 0.03 nm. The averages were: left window 7.02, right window 7.04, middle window 6.98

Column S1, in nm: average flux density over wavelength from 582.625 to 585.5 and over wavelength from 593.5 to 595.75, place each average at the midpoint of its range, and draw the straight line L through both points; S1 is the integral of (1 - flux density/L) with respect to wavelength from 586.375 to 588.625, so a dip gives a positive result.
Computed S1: 0.092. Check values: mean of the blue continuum 7.3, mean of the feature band 6.95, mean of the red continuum 7.13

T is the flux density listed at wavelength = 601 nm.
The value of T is 7.02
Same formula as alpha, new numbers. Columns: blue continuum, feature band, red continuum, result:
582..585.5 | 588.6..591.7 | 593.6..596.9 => 0.31 nm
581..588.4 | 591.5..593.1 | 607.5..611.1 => 0.04 nm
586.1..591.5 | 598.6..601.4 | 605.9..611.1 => -0.04 nm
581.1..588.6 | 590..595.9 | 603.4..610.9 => 0.15 nm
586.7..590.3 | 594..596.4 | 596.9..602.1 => -0.13 nm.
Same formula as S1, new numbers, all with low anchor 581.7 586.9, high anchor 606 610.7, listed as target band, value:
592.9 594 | 0.03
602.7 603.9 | -0.02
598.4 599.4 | 0.02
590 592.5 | 0.13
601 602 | 0.02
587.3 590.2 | 0.26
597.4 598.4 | 0.02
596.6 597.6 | 0.01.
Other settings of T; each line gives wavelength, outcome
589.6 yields 6.16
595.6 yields 7.31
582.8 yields 7.34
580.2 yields 7.31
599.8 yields 6.96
